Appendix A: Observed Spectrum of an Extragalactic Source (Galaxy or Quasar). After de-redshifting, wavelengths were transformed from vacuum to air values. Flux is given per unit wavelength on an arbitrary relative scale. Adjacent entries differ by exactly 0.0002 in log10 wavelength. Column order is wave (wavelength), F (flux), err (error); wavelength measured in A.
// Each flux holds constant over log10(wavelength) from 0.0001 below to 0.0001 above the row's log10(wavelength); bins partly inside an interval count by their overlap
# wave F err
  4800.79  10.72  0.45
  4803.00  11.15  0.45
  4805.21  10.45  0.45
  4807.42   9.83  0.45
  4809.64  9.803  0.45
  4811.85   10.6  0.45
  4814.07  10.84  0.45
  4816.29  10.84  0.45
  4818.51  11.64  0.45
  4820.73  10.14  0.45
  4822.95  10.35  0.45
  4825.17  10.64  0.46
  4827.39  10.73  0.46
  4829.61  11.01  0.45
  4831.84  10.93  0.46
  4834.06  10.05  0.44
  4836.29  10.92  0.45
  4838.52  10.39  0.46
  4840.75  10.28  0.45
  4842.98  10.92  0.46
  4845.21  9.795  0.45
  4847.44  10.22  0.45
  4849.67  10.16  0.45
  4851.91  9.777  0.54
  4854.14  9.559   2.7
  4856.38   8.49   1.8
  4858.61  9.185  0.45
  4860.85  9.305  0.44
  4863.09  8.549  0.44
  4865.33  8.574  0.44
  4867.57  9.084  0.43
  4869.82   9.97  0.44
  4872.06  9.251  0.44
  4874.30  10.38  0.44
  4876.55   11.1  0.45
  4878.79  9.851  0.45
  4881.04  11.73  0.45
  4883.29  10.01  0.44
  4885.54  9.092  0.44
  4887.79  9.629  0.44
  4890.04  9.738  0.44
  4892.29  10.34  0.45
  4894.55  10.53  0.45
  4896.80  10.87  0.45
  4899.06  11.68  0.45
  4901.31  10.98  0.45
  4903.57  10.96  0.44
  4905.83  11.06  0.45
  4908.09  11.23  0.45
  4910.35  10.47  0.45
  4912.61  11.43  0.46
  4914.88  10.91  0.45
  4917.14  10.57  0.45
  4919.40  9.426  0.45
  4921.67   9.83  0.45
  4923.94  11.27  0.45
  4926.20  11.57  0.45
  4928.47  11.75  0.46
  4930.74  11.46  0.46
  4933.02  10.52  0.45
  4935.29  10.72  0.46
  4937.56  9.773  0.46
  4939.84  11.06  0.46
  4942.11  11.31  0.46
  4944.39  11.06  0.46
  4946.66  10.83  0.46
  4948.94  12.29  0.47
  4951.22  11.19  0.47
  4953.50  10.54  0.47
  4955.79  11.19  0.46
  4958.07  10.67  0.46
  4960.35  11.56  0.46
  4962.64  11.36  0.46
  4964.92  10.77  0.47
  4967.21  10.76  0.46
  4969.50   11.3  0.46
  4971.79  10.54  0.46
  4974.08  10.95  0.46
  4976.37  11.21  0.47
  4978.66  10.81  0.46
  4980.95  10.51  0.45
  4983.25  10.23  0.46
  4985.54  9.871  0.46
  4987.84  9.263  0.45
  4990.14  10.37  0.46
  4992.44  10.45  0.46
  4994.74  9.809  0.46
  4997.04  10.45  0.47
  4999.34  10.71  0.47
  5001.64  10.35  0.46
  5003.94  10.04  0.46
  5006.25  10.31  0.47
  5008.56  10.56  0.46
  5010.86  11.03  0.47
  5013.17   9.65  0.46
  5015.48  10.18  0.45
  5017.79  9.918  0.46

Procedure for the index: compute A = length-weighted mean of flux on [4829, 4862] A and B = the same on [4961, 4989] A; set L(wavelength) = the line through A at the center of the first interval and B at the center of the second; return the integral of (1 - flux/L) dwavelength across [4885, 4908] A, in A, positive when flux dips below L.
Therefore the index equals -0.6 A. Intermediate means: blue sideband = 10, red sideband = 10.6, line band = 10.6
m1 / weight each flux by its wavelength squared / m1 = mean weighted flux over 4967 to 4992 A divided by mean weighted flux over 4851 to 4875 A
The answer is 1.19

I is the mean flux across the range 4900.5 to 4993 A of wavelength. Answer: 10.8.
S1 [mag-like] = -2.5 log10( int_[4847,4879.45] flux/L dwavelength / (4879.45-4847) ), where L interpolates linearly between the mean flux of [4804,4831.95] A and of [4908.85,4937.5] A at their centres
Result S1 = 0.12 mag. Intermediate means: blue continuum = 10.6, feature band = 9.55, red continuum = 10.8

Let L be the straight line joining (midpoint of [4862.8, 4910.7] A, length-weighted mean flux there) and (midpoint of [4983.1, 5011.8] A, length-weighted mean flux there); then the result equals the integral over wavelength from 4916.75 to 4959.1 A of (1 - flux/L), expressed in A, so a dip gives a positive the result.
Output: -2.7 A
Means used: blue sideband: 10.3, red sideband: 10.3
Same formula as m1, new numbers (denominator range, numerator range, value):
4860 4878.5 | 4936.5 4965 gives 1.20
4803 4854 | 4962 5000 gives 1.07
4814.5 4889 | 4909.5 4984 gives 1.13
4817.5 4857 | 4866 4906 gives 1.02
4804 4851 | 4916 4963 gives 1.09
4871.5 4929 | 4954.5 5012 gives 1.03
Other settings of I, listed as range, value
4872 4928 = 10.6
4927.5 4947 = 10.9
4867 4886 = 10.1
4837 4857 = 10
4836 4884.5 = 9.87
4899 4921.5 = 10.8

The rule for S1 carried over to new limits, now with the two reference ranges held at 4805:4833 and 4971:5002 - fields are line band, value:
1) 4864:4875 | 0.12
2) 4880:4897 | 0.03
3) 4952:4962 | -0.06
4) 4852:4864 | 0.16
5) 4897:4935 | -0.05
